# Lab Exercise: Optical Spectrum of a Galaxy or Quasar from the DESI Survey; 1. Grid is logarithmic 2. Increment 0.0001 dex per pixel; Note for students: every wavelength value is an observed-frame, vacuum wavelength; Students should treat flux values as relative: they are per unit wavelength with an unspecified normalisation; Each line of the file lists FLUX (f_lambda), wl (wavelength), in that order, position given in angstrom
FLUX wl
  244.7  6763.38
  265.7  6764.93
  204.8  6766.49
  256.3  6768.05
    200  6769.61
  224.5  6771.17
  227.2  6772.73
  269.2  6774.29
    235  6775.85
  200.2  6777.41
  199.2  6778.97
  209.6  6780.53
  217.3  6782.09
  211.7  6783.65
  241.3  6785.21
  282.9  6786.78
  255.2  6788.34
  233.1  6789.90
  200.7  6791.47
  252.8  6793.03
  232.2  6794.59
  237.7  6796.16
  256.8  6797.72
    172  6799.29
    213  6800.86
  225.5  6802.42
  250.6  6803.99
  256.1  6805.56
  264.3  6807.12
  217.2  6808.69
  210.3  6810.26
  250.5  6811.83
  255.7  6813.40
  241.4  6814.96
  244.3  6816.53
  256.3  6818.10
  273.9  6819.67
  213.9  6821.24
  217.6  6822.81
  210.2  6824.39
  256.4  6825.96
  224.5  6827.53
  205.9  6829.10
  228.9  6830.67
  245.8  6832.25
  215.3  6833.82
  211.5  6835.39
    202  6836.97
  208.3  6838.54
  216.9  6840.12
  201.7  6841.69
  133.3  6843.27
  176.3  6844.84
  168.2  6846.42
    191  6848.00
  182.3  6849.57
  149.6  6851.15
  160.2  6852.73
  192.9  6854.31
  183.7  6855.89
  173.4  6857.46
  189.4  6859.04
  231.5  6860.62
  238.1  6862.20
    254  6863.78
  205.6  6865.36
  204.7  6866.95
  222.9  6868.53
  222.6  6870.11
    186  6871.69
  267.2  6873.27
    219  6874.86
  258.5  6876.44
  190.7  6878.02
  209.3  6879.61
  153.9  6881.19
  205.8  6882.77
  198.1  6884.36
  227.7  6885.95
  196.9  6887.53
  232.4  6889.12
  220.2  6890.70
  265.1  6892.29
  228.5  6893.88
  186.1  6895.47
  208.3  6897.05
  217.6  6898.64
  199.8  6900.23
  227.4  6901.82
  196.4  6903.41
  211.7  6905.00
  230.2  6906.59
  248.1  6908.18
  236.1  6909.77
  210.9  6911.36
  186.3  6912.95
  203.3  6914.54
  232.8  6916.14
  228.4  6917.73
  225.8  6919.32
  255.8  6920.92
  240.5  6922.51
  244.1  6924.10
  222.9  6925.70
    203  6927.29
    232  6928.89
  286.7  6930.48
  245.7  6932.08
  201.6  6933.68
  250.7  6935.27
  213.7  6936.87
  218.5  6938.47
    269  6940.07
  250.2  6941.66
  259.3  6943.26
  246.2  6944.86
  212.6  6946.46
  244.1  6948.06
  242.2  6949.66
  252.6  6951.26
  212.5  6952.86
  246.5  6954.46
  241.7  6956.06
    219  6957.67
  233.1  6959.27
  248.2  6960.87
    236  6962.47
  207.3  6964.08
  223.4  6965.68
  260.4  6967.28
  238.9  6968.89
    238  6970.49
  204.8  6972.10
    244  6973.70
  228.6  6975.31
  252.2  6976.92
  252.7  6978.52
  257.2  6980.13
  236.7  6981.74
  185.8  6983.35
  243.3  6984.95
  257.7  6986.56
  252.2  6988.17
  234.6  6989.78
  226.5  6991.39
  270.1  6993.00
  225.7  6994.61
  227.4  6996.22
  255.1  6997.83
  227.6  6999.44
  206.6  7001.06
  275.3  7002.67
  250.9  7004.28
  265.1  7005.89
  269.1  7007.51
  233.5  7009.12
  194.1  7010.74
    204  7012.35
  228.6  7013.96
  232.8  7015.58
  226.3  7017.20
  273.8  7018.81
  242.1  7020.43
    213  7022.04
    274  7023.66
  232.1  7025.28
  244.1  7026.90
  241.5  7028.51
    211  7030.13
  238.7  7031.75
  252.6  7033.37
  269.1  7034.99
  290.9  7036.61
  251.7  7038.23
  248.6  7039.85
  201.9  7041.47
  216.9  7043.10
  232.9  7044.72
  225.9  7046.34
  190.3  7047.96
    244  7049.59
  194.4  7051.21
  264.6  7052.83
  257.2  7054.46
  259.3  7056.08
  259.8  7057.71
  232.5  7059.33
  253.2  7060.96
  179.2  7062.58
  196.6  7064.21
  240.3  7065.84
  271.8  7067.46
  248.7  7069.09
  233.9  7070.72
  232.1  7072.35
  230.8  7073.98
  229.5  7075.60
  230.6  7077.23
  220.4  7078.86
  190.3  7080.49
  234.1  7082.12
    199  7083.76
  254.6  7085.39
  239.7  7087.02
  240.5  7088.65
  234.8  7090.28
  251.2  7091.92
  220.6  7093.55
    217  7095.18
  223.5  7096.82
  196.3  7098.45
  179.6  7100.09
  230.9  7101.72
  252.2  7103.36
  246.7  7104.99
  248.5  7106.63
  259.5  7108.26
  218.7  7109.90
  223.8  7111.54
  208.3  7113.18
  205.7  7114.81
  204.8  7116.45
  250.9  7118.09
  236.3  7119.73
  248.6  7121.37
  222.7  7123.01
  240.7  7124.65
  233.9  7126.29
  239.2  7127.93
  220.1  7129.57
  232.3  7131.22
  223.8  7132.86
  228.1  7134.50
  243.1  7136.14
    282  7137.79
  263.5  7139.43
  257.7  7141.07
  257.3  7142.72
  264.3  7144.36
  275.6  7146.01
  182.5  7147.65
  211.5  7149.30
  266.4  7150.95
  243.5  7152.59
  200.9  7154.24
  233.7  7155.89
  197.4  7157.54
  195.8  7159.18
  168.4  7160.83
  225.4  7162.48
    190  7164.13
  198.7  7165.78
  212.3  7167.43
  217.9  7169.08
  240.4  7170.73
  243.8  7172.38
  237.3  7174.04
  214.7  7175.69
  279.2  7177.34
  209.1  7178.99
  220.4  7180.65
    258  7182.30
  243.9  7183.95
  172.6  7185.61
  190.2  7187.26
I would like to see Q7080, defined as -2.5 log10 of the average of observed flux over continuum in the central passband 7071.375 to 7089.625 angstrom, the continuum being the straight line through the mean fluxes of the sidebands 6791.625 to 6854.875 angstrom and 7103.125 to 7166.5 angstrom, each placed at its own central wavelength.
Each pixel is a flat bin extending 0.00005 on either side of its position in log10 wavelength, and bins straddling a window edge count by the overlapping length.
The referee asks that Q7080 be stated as 0.00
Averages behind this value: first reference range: 218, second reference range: 231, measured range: 228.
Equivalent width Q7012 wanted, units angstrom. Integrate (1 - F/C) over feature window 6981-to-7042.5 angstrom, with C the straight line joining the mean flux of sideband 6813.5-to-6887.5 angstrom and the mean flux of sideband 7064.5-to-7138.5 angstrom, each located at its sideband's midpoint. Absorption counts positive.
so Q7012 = -4.4 angstrom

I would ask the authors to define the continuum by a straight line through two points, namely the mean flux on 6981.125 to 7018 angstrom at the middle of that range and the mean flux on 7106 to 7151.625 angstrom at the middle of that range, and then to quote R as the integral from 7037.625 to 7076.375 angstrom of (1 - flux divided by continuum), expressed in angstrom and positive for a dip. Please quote 0.6 angstrom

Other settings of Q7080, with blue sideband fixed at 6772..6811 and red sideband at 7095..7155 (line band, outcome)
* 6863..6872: 0.07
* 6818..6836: 0.01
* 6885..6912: 0.06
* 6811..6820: -0.10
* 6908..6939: 0.01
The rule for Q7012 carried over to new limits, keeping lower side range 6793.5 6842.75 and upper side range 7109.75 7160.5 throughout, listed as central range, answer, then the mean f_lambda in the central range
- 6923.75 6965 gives -1.00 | 236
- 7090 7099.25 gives 0.34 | 223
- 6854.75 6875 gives 1.31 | 215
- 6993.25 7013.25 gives -0.53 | 237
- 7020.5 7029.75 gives -0.34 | 240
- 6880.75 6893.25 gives 0.84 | 214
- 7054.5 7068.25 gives -0.37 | 238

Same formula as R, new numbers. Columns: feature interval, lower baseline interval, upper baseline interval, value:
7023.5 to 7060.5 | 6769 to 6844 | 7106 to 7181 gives -1.8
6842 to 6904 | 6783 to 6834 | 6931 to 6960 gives 8.3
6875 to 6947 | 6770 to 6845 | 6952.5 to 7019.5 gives 2.7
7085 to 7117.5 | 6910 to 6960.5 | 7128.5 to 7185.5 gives 0.4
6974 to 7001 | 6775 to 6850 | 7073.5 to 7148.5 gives -1.2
